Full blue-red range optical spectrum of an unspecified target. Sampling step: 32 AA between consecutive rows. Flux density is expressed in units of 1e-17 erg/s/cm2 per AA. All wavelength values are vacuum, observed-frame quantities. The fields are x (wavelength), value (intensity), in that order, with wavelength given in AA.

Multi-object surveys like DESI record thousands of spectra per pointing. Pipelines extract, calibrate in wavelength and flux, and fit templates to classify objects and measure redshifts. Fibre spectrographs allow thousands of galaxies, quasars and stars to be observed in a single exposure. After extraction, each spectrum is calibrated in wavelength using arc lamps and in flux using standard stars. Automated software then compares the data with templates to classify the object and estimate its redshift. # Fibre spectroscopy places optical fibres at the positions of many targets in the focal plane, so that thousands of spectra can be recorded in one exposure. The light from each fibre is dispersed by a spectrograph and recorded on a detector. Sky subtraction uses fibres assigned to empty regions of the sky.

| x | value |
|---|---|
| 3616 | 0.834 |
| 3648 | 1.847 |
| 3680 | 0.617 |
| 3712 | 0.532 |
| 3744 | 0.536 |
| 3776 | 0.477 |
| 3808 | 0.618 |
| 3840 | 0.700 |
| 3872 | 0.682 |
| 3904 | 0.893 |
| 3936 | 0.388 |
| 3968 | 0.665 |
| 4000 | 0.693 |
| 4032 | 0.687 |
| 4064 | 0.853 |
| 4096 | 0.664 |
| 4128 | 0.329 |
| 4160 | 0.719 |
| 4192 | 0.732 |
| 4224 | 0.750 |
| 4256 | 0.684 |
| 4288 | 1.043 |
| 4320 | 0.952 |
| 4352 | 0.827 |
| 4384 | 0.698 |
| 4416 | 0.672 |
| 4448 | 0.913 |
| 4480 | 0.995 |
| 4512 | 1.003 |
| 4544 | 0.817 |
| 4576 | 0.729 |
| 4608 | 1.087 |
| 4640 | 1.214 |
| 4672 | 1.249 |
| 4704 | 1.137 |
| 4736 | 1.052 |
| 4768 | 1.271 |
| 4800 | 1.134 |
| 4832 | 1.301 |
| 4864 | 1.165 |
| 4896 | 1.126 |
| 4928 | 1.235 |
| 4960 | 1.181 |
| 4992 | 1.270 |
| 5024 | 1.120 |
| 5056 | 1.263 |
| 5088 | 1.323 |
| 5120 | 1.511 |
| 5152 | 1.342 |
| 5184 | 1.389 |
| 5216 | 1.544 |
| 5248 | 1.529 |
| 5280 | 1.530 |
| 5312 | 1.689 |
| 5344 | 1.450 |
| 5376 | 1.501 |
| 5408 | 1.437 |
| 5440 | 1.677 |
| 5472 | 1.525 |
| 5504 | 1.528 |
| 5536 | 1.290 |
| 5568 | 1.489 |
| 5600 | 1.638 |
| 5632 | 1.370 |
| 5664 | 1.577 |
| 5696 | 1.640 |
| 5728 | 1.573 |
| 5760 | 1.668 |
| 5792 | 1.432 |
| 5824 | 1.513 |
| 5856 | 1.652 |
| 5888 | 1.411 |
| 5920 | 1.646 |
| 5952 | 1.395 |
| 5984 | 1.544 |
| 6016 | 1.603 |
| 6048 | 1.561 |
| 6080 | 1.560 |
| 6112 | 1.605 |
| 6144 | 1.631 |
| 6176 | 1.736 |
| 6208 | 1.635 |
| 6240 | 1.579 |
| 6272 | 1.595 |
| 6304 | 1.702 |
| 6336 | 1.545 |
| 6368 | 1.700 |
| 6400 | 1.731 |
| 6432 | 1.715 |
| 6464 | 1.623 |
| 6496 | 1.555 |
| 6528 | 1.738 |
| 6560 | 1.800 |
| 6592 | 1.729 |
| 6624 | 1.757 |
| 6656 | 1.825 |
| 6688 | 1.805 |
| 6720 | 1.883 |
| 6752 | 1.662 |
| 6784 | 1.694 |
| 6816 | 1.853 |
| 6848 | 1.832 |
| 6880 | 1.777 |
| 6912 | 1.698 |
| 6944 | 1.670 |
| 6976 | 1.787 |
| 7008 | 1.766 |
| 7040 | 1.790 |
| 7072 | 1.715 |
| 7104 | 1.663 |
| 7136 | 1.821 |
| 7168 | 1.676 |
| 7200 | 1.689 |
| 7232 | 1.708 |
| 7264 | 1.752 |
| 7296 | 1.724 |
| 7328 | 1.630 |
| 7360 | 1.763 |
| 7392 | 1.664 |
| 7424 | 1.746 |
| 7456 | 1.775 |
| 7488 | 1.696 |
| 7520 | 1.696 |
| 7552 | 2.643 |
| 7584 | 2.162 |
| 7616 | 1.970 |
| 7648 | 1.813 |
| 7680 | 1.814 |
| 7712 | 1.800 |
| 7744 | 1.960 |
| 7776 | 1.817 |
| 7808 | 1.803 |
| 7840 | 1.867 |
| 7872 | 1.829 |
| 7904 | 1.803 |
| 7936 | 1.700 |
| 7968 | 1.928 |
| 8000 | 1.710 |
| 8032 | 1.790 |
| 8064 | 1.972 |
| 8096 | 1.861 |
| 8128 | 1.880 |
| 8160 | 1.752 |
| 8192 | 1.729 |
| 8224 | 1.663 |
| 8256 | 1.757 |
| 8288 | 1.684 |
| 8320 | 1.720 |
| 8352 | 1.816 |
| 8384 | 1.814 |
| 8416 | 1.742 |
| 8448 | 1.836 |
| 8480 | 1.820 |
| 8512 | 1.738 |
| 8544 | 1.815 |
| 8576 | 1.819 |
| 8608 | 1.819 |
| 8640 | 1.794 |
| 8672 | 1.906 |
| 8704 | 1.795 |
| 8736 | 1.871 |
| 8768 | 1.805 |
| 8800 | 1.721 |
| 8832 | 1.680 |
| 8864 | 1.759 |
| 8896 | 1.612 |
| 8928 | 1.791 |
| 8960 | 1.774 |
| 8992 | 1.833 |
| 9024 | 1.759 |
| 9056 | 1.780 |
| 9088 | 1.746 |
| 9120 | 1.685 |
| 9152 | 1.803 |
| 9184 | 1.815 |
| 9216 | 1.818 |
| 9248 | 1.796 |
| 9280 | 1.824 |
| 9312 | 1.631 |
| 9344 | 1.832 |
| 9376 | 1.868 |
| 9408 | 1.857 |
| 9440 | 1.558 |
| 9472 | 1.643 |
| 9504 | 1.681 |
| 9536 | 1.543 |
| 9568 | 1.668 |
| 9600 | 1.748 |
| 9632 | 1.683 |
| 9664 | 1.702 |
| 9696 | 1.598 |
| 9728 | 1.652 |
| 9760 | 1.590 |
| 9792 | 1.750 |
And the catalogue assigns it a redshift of 0.152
